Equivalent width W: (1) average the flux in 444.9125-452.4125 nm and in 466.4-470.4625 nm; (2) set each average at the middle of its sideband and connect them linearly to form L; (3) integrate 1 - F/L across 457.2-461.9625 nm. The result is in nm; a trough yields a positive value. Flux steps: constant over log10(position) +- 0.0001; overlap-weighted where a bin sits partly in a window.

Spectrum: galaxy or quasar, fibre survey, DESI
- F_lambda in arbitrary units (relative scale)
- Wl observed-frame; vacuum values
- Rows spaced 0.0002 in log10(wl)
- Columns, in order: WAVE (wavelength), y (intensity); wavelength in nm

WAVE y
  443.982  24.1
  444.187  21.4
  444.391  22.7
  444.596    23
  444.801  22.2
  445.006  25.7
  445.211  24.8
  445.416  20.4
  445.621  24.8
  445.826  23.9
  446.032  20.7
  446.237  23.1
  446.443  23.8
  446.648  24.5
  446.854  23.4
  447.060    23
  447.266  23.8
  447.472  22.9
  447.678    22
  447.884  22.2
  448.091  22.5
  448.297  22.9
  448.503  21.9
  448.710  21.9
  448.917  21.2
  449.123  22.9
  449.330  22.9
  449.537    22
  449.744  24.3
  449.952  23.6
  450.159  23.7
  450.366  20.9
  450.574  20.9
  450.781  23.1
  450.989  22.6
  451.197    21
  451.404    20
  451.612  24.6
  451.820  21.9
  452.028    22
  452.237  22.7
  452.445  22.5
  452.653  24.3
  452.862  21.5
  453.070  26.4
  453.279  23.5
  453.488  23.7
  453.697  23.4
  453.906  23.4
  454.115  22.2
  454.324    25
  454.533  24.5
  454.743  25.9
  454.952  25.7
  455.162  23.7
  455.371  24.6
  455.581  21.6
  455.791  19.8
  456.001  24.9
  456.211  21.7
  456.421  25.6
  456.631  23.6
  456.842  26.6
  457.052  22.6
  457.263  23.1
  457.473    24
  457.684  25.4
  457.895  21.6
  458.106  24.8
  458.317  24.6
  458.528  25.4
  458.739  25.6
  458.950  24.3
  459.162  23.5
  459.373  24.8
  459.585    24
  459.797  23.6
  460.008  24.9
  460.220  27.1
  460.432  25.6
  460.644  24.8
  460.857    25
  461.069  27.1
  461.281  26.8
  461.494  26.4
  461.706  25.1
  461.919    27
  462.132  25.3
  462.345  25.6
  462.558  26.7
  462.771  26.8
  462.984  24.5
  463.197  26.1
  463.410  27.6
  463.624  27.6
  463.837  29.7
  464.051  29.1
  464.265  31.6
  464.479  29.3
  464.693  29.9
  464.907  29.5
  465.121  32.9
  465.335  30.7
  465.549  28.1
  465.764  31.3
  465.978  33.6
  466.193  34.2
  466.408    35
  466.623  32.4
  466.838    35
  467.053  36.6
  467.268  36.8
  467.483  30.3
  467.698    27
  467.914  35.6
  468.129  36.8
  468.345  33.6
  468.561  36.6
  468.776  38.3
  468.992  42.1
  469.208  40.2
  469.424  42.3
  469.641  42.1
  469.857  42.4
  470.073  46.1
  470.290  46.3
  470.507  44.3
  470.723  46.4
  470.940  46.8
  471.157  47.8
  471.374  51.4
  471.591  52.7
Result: 0.94 nm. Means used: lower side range 22.7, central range 25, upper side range 37.8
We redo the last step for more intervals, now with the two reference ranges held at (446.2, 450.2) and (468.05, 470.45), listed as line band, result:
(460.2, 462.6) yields 0.570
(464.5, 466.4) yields 0.311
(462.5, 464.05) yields 0.371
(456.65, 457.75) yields 0.226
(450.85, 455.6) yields 0.663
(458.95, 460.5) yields 0.377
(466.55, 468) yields 0.211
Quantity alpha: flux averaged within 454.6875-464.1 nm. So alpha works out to 25.1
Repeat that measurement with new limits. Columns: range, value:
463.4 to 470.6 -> 34.9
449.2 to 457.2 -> 23.2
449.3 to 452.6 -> 22.4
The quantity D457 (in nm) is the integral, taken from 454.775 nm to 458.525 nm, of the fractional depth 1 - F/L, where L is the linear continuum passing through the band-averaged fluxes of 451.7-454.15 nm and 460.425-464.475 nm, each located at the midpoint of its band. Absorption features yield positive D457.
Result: 0.11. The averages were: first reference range 23.2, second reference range 26.8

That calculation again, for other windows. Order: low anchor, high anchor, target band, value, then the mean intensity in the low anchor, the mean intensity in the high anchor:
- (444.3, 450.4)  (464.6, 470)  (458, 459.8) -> 0.32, 22.9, 35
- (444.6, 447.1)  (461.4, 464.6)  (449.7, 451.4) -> 0.15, 23.4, 27.2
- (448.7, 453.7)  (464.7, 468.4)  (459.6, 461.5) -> 0.22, 22.7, 32.8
